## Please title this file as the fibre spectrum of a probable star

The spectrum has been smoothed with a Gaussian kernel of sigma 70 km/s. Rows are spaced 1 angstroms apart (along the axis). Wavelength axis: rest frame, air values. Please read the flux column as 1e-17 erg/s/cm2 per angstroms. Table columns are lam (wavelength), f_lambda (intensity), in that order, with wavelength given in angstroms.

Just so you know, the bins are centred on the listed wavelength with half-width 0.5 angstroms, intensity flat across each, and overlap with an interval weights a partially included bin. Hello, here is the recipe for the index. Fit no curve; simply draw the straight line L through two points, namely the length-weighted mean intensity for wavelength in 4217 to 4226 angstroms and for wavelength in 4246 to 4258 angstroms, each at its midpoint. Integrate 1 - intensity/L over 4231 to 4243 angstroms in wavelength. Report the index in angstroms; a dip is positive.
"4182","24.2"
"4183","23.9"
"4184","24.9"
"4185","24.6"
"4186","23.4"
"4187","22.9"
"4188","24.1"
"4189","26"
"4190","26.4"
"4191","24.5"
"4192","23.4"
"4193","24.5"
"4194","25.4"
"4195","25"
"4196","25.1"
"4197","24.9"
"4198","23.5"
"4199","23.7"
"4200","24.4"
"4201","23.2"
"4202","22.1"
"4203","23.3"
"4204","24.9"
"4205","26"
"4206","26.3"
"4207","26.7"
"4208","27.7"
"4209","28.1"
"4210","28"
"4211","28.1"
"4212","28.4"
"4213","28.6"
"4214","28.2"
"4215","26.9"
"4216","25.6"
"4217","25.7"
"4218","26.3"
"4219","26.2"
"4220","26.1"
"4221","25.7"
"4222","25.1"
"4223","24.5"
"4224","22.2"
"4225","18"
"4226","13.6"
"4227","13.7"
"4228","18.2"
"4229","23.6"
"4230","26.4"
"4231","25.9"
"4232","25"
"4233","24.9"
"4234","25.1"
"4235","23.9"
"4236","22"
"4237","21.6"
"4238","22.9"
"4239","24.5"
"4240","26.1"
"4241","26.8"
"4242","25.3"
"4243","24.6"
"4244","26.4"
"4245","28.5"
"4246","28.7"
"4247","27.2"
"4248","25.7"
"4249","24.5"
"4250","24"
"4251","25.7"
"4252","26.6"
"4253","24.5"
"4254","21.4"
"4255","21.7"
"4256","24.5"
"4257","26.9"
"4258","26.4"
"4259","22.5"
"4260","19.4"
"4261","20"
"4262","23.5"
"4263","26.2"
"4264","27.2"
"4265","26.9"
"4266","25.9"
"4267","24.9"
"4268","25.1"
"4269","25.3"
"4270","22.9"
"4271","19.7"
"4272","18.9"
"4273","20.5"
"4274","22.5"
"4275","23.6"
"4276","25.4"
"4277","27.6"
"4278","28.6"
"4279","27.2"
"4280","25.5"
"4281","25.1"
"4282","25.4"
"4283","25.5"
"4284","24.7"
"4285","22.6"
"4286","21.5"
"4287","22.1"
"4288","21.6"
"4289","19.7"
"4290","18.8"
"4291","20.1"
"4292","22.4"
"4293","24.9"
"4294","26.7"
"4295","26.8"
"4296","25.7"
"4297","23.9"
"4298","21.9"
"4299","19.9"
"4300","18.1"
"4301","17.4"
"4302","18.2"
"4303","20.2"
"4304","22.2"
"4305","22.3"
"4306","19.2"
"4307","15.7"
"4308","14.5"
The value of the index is 0.0 angstroms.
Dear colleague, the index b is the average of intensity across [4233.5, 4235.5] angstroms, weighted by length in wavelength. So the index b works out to 24.5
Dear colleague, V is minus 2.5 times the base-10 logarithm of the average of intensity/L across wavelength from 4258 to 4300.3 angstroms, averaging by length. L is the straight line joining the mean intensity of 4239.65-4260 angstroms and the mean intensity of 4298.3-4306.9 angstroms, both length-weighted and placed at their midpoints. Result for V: -0.073 mag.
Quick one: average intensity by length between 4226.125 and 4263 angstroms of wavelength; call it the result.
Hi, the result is 24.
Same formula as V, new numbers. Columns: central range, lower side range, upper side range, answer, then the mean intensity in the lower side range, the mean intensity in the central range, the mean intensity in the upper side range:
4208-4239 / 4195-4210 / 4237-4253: 0.04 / 25.1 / 24.3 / 25.7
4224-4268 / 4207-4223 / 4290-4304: 0.04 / 26.9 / 24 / 21.9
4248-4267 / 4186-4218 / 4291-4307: -0.05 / 25.5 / 24.4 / 21.7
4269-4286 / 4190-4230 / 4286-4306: -0.08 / 24.5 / 24.1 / 21.7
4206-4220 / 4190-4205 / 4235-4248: -0.11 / 24.3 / 27.2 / 25.3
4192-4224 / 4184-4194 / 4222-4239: -0.10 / 24.5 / 25.7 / 22.1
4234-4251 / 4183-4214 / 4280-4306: -0.06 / 25.3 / 25.2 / 22.3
